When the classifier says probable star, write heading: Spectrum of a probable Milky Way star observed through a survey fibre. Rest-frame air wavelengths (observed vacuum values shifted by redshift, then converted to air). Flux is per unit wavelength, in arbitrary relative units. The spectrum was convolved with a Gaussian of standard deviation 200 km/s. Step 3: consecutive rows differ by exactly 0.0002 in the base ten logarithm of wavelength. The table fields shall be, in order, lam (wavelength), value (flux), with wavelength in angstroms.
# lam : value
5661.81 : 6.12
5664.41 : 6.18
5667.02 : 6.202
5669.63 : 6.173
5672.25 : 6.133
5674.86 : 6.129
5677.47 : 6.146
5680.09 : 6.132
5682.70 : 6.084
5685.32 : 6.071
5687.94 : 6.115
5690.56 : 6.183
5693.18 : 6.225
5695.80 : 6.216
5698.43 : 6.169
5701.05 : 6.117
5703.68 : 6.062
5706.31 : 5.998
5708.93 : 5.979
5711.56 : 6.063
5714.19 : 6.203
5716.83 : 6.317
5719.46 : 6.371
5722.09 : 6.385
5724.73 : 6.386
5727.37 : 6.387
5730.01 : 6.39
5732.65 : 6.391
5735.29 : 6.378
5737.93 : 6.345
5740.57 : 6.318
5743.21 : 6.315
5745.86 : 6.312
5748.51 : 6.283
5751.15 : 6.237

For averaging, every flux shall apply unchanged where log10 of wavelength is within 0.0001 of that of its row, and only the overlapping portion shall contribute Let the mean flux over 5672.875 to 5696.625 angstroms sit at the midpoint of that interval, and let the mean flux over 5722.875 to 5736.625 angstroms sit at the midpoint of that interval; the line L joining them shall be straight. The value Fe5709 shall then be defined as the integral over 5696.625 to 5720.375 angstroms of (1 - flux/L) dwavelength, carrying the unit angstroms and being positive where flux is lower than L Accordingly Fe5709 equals 0.5 angstroms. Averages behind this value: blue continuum 6.14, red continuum 6.38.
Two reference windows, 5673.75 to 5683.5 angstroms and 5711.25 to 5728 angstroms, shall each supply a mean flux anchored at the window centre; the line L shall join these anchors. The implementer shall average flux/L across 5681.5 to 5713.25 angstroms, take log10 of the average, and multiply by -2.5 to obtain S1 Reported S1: 0.02 mag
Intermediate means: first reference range 6.13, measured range 6.11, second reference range 6.31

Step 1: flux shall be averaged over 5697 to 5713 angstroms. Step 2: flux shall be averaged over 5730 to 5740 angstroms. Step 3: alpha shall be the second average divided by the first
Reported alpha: 1.1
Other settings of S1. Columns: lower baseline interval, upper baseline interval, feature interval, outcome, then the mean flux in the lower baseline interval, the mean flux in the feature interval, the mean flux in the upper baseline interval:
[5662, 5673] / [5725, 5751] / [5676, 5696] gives 0.01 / 6.17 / 6.14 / 6.34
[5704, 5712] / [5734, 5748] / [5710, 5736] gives -0.03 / 6.02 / 6.32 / 6.33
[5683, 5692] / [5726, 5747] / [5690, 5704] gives 0.00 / 6.12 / 6.17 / 6.35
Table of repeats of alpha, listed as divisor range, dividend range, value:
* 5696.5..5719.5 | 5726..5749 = 1.04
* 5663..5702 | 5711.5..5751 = 1.03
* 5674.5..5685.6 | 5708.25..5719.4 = 1.01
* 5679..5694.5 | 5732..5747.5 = 1.03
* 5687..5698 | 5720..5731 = 1.03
